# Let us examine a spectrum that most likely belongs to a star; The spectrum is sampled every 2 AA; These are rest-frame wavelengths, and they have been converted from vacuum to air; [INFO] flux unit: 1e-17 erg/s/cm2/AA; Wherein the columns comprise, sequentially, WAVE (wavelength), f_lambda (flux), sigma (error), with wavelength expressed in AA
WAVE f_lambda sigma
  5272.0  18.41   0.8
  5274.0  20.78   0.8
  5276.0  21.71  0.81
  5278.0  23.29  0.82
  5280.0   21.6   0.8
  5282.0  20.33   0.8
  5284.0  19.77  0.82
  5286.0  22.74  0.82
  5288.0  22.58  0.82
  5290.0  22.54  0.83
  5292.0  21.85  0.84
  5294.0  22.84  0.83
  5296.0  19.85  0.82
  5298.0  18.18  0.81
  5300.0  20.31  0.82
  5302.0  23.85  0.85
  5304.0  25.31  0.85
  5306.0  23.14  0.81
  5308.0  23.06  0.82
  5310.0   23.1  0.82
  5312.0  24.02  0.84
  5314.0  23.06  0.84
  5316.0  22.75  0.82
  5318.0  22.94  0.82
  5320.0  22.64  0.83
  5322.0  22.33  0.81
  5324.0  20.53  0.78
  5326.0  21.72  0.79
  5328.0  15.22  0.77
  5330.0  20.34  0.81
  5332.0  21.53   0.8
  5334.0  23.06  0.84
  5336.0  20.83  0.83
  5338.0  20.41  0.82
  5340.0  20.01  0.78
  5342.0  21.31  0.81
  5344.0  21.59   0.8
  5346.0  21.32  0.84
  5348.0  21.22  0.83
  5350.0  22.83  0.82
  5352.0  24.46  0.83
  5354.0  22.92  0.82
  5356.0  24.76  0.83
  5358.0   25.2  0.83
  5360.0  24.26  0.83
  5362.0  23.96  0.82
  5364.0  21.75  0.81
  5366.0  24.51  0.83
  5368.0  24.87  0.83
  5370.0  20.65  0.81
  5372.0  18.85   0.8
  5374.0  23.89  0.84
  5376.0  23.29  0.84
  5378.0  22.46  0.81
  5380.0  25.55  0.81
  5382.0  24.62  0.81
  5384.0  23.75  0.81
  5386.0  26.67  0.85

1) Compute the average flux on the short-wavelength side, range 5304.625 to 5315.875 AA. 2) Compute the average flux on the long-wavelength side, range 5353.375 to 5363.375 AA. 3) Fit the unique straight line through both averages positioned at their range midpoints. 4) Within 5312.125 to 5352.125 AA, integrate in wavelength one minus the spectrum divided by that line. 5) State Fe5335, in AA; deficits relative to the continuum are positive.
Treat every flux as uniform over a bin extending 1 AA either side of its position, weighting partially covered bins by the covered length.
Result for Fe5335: 3.7 AA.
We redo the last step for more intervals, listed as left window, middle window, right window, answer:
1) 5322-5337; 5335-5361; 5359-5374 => -0.8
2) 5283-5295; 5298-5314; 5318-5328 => -0.9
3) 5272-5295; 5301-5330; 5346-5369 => 0.2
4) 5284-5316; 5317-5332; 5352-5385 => 1.2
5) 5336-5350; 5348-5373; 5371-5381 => -1.3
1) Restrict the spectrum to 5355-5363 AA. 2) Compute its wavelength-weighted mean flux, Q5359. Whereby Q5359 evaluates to 24.5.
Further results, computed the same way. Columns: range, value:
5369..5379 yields 21.8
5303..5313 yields 23.7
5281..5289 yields 21.4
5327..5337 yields 20.2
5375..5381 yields 23.8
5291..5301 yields 20.6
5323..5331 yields 19.5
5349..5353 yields 23.6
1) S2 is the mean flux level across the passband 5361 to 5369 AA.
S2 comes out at 23.8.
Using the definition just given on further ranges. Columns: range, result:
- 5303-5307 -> 24.2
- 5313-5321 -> 22.8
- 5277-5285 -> 21.2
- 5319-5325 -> 21.8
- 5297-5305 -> 21.9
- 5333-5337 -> 21.9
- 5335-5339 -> 20.6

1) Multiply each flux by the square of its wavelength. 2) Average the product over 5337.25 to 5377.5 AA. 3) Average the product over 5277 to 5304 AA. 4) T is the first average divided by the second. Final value 1.07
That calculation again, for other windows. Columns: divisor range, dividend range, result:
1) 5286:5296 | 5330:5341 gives 0.97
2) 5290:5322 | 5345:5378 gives 1.05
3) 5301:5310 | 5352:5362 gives 1.04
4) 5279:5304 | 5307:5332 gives 1.02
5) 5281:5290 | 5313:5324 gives 1.06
